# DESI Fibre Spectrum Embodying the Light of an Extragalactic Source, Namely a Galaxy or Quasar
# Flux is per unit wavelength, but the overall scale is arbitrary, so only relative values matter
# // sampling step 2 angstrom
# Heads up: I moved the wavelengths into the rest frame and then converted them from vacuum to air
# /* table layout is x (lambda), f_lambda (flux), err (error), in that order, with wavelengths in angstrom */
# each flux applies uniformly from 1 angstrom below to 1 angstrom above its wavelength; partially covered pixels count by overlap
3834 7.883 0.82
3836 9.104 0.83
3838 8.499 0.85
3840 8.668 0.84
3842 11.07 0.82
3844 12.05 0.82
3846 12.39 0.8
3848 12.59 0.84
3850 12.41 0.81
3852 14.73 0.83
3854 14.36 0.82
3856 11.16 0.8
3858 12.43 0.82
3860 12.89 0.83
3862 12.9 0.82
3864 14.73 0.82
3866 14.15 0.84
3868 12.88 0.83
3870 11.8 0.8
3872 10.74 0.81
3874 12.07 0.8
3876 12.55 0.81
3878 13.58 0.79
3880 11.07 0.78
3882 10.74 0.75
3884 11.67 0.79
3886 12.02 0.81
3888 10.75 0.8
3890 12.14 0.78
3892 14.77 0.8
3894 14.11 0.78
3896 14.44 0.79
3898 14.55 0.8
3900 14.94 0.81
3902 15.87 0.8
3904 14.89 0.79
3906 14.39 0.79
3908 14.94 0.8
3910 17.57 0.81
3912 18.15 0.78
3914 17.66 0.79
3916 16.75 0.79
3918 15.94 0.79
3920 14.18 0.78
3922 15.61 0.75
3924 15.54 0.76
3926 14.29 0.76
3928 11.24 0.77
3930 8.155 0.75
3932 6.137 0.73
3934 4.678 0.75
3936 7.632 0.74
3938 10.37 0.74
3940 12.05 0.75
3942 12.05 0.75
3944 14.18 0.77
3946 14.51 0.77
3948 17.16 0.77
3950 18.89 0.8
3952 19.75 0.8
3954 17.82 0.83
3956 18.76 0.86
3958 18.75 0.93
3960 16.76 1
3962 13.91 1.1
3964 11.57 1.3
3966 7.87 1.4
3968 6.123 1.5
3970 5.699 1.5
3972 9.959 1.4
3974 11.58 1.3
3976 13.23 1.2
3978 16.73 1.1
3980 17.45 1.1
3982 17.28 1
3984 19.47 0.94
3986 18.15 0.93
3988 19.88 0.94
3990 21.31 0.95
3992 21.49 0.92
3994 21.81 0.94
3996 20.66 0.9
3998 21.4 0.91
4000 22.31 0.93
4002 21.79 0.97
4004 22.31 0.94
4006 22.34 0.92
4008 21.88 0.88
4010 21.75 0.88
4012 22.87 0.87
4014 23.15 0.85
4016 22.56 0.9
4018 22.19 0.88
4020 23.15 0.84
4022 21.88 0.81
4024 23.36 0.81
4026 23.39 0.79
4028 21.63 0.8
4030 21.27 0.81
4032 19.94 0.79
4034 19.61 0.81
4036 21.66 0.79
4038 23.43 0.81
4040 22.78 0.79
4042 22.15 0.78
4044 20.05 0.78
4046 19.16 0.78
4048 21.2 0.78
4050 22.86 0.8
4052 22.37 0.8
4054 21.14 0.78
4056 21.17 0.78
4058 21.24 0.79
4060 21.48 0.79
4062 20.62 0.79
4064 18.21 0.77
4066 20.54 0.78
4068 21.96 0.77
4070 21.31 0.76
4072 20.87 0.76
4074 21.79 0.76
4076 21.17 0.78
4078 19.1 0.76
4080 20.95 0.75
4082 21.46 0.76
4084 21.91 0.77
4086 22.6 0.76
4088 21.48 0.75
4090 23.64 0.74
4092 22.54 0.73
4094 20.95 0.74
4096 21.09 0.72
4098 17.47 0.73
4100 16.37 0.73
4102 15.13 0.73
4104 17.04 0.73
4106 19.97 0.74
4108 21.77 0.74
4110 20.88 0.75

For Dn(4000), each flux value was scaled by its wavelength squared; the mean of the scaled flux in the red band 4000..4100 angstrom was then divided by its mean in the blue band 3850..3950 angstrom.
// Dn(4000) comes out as 1.75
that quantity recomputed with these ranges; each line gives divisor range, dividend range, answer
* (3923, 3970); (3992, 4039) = 1.78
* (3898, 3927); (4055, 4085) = 1.44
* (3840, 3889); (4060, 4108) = 1.85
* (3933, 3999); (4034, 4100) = 1.47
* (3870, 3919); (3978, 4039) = 1.61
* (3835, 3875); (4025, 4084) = 1.94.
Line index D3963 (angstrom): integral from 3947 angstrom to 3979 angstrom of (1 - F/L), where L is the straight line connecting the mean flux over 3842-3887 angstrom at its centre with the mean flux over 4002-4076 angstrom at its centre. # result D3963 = 6.4 angstrom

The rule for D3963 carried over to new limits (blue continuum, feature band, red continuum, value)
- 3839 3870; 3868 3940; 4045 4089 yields 7.5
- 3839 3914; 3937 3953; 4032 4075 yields 1.4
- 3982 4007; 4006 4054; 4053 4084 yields -2.3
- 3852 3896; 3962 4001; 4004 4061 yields 6.4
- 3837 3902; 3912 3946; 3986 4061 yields 7.3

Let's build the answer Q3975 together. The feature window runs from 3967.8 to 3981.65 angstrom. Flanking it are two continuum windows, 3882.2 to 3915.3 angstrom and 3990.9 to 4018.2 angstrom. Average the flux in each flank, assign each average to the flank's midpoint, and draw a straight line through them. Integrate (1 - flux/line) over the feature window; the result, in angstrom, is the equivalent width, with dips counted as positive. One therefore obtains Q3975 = 5.5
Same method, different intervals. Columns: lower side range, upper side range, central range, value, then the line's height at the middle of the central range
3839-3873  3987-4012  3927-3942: 7.4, 17.5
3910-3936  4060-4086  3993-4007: -3.8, 17.1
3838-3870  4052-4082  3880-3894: 1.7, 13.8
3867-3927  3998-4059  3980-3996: -0.3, 19.5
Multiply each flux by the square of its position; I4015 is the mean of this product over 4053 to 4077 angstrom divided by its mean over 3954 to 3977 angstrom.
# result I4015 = 1.8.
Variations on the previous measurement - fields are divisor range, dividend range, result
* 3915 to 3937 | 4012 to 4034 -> 1.97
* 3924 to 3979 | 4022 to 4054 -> 1.79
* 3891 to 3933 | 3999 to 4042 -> 1.62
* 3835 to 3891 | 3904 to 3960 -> 1.24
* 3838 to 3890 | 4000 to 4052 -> 1.96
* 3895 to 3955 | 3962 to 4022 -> 1.33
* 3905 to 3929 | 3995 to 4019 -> 1.49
